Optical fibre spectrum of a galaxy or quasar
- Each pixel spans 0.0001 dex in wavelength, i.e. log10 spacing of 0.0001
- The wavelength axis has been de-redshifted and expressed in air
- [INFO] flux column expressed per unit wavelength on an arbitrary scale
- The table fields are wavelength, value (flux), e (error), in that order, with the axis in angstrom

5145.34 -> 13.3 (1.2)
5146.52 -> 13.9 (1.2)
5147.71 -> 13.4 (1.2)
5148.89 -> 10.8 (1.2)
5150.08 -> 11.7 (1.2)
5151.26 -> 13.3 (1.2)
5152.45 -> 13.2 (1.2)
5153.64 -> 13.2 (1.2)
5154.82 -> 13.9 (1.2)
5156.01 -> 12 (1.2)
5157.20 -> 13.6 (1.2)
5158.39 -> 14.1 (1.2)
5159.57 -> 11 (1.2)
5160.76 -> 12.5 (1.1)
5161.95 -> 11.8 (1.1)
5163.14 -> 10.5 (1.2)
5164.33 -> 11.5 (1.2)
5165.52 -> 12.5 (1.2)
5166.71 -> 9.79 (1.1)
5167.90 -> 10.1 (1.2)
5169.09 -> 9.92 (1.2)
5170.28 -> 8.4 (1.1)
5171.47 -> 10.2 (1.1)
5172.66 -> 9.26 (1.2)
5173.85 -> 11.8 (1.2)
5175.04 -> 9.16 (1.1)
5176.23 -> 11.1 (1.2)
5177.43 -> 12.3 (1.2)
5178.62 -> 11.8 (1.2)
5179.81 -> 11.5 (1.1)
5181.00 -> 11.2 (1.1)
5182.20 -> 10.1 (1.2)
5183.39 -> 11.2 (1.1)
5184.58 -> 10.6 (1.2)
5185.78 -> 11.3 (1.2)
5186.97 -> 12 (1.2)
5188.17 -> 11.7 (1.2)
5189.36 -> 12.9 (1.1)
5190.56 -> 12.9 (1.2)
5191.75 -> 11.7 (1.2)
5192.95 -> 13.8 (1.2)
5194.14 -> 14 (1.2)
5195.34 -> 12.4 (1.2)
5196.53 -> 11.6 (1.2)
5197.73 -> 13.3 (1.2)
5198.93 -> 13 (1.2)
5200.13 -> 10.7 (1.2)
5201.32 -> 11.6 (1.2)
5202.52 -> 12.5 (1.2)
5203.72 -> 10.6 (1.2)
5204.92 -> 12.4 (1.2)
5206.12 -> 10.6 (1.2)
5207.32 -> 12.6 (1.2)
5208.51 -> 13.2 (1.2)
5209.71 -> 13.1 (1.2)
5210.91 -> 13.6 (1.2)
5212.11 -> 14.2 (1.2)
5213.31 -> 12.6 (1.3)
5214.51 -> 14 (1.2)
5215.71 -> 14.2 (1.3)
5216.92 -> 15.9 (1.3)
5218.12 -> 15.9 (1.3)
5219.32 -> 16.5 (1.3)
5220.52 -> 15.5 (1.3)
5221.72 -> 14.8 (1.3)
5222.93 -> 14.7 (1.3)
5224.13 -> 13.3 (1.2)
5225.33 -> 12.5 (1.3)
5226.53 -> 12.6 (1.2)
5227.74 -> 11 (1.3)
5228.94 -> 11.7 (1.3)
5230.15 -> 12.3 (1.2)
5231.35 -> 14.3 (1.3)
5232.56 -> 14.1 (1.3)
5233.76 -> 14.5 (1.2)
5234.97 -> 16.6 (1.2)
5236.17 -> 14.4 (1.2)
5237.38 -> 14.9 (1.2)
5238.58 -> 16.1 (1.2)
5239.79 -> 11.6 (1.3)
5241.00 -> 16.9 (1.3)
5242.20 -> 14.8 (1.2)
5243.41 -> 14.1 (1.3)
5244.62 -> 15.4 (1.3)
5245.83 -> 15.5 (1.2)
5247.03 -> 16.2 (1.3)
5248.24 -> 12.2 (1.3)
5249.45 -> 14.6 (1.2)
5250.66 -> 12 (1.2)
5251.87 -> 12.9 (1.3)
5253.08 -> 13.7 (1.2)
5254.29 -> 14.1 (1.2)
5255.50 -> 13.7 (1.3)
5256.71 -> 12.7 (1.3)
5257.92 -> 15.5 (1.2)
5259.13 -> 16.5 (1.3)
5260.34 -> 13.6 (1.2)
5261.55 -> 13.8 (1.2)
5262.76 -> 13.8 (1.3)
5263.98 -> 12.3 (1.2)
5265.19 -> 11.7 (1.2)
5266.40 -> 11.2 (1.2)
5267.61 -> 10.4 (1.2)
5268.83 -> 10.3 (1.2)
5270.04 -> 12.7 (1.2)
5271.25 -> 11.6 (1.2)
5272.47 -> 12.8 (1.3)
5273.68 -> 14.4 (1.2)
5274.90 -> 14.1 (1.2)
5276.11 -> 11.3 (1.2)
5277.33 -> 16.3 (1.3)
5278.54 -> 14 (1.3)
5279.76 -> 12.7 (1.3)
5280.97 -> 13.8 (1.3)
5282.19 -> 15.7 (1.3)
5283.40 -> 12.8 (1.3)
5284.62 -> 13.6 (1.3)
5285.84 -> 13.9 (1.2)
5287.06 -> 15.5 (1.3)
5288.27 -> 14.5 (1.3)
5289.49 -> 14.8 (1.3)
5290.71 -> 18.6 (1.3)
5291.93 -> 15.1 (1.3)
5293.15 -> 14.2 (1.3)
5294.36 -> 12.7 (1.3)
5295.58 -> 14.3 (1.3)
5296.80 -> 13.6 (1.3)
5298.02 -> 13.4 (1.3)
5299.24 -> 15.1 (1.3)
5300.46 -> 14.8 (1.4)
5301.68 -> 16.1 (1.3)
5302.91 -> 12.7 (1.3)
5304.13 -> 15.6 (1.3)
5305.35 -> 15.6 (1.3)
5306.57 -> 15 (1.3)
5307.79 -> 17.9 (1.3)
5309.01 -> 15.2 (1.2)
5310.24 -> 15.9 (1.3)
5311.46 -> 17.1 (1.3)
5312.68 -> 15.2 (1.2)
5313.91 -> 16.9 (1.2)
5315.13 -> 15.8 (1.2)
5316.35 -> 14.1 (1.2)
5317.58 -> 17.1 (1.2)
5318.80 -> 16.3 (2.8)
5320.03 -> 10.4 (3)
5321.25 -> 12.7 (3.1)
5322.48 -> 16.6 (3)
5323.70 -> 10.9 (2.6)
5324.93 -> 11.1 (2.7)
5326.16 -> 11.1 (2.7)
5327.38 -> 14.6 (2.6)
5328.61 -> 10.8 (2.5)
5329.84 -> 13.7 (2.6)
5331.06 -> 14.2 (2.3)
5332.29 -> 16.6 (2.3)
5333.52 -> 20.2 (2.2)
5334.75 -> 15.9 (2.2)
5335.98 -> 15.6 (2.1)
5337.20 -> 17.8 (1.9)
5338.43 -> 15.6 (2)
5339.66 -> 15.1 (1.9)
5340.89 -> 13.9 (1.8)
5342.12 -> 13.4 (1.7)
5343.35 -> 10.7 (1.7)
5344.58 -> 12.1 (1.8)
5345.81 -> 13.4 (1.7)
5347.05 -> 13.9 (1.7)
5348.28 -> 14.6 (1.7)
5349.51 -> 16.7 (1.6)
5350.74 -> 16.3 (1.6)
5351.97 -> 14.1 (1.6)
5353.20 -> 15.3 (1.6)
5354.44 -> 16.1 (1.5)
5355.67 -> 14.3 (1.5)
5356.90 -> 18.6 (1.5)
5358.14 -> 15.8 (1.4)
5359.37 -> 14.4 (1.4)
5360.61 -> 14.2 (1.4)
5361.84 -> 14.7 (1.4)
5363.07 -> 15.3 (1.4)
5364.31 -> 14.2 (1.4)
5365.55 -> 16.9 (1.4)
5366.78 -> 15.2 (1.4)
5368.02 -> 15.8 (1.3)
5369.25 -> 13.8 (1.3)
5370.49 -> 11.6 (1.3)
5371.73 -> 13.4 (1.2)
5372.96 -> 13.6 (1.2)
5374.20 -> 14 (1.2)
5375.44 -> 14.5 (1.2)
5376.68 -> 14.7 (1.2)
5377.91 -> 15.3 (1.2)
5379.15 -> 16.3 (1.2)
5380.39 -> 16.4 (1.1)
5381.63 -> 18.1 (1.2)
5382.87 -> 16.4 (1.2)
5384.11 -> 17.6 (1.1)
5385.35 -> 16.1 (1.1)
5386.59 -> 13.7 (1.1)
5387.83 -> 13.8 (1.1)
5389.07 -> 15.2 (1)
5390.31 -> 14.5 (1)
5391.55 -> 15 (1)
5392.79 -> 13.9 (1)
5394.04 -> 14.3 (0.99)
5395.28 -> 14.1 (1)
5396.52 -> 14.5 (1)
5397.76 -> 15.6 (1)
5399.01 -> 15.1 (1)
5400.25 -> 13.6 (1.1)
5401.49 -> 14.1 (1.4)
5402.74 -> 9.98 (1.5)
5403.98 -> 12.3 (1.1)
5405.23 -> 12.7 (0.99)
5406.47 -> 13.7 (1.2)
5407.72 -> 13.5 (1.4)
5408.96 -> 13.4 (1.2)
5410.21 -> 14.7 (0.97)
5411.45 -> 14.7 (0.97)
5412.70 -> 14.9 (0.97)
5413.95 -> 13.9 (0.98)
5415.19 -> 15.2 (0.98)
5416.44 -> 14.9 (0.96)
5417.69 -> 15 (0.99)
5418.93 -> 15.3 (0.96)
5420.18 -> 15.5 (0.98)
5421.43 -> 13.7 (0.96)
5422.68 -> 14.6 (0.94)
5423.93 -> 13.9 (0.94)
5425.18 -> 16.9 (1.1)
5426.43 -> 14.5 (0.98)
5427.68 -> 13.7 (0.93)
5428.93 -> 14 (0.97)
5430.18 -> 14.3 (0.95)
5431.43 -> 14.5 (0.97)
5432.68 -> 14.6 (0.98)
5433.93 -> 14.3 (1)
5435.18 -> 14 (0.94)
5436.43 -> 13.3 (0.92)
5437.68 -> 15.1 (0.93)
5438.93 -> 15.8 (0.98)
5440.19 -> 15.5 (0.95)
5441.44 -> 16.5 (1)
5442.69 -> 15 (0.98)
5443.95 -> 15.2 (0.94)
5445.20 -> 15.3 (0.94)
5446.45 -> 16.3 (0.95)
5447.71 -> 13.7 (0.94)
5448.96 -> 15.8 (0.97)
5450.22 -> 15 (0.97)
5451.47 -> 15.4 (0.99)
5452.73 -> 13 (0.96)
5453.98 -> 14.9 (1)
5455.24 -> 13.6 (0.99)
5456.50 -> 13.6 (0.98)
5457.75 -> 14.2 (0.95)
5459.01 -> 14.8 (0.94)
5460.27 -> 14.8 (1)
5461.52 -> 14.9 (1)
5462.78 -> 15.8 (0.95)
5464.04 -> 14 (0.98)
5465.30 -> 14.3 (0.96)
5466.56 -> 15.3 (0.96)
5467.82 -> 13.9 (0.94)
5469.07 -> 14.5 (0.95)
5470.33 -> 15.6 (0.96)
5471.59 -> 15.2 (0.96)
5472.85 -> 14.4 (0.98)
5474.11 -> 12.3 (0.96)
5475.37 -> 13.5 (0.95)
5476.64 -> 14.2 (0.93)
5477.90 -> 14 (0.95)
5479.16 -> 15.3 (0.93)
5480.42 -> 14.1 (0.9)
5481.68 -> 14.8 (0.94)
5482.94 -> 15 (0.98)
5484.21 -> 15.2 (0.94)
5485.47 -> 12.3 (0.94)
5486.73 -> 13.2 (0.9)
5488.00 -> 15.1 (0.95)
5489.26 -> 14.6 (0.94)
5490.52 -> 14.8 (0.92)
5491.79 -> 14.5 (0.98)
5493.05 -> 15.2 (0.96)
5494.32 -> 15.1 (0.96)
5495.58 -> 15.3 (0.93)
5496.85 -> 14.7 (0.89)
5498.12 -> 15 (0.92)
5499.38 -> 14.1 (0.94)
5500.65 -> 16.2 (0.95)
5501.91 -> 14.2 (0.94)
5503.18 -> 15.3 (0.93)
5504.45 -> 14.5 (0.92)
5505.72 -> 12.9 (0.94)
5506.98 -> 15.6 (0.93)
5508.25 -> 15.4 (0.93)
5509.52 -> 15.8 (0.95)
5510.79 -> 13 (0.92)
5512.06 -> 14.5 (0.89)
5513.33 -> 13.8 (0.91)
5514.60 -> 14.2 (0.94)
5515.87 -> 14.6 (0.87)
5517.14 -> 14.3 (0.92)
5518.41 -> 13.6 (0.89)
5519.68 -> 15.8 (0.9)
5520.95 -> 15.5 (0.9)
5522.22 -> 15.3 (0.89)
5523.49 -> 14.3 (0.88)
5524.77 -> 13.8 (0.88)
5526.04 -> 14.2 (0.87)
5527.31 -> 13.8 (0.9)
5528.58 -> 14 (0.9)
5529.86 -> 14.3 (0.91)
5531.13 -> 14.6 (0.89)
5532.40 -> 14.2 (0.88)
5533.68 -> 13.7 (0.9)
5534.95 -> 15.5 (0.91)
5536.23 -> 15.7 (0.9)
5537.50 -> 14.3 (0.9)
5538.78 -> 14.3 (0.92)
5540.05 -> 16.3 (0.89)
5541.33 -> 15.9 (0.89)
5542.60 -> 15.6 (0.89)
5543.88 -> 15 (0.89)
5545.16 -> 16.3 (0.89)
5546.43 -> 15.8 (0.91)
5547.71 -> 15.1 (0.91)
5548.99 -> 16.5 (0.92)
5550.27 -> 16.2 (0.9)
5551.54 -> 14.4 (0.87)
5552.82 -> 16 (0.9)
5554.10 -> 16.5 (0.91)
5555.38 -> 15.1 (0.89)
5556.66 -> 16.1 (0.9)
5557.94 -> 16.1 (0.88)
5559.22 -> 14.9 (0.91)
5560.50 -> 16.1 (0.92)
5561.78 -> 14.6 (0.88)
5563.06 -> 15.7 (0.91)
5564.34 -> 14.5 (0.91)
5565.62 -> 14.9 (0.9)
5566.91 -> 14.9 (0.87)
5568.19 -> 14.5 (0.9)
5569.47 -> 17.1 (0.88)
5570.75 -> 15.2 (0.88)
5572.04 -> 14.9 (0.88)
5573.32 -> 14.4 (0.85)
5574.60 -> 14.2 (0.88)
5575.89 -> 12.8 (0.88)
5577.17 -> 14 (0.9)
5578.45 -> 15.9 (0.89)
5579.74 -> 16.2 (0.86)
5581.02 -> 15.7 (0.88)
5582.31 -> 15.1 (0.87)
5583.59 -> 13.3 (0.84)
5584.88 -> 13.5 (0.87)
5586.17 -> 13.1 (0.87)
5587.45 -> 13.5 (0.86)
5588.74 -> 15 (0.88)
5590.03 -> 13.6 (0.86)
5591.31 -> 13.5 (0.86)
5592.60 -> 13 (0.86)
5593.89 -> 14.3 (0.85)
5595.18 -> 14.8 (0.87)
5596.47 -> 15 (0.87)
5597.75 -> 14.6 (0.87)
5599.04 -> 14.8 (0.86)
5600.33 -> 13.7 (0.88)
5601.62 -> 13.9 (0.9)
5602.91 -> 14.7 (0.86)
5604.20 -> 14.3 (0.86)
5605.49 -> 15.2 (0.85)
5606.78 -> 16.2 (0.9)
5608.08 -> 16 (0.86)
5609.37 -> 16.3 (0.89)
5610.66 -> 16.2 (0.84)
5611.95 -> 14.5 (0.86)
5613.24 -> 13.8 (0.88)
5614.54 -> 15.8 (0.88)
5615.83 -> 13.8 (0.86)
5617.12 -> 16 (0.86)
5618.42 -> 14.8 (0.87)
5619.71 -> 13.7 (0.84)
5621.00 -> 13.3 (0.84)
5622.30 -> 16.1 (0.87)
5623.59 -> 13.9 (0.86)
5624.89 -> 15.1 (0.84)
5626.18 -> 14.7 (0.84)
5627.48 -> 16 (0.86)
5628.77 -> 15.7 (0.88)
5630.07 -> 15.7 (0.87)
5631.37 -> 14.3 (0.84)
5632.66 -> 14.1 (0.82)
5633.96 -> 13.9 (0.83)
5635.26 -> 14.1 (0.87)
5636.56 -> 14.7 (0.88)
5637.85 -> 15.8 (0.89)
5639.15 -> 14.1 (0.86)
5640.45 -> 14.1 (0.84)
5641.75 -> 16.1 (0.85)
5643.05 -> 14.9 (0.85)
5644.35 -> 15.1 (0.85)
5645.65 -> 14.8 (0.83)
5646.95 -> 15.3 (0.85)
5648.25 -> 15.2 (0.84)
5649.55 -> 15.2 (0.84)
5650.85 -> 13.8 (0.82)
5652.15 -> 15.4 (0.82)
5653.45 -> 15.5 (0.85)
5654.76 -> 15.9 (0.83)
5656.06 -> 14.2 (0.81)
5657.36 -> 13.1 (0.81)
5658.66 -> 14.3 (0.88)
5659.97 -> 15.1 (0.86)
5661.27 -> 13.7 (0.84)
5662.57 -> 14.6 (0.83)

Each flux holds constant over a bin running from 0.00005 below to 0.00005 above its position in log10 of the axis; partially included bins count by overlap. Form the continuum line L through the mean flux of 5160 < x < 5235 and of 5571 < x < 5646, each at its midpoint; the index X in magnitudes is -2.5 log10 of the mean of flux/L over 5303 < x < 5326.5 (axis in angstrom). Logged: -0.14 mag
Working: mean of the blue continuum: 12.3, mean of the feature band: 14.8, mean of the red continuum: 14.7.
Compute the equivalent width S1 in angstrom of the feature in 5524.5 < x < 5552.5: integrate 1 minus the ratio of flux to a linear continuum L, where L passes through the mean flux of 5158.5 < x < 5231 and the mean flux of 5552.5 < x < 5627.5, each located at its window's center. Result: -1.0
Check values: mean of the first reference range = 12.2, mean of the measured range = 15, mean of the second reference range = 14.8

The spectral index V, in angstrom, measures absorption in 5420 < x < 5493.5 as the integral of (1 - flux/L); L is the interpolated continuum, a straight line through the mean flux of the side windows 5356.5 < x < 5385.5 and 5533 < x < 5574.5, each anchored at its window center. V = 3.4 angstrom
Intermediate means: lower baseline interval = 15.2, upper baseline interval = 15.4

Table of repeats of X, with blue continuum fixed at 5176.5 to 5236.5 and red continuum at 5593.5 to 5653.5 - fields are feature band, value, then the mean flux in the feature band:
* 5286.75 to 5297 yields -0.119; 14.9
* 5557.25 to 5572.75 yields -0.049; 15.3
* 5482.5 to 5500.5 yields -0.027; 14.6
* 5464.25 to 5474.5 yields -0.025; 14.5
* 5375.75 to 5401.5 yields -0.106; 15.2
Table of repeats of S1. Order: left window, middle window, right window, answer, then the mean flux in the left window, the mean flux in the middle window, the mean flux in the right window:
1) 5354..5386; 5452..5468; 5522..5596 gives 0.7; 15.3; 14.4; 14.9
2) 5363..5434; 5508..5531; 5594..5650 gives 0.5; 14.6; 14.4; 14.9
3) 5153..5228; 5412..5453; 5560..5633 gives -3.2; 12.3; 14.8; 14.7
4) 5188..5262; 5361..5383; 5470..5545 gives -1.3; 13.6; 15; 14.6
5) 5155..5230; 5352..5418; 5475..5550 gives -4.6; 12.3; 14.7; 14.7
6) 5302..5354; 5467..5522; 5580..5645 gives 0.6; 14.7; 14.5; 14.7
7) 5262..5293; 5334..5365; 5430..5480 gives -2.1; 13.5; 14.9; 14.6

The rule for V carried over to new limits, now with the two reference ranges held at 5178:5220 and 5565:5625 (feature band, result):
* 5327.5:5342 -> -2.17 angstrom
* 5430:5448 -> -1.40 angstrom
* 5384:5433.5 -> -2.38 angstrom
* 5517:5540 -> -0.40 angstrom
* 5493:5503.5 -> -0.62 angstrom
